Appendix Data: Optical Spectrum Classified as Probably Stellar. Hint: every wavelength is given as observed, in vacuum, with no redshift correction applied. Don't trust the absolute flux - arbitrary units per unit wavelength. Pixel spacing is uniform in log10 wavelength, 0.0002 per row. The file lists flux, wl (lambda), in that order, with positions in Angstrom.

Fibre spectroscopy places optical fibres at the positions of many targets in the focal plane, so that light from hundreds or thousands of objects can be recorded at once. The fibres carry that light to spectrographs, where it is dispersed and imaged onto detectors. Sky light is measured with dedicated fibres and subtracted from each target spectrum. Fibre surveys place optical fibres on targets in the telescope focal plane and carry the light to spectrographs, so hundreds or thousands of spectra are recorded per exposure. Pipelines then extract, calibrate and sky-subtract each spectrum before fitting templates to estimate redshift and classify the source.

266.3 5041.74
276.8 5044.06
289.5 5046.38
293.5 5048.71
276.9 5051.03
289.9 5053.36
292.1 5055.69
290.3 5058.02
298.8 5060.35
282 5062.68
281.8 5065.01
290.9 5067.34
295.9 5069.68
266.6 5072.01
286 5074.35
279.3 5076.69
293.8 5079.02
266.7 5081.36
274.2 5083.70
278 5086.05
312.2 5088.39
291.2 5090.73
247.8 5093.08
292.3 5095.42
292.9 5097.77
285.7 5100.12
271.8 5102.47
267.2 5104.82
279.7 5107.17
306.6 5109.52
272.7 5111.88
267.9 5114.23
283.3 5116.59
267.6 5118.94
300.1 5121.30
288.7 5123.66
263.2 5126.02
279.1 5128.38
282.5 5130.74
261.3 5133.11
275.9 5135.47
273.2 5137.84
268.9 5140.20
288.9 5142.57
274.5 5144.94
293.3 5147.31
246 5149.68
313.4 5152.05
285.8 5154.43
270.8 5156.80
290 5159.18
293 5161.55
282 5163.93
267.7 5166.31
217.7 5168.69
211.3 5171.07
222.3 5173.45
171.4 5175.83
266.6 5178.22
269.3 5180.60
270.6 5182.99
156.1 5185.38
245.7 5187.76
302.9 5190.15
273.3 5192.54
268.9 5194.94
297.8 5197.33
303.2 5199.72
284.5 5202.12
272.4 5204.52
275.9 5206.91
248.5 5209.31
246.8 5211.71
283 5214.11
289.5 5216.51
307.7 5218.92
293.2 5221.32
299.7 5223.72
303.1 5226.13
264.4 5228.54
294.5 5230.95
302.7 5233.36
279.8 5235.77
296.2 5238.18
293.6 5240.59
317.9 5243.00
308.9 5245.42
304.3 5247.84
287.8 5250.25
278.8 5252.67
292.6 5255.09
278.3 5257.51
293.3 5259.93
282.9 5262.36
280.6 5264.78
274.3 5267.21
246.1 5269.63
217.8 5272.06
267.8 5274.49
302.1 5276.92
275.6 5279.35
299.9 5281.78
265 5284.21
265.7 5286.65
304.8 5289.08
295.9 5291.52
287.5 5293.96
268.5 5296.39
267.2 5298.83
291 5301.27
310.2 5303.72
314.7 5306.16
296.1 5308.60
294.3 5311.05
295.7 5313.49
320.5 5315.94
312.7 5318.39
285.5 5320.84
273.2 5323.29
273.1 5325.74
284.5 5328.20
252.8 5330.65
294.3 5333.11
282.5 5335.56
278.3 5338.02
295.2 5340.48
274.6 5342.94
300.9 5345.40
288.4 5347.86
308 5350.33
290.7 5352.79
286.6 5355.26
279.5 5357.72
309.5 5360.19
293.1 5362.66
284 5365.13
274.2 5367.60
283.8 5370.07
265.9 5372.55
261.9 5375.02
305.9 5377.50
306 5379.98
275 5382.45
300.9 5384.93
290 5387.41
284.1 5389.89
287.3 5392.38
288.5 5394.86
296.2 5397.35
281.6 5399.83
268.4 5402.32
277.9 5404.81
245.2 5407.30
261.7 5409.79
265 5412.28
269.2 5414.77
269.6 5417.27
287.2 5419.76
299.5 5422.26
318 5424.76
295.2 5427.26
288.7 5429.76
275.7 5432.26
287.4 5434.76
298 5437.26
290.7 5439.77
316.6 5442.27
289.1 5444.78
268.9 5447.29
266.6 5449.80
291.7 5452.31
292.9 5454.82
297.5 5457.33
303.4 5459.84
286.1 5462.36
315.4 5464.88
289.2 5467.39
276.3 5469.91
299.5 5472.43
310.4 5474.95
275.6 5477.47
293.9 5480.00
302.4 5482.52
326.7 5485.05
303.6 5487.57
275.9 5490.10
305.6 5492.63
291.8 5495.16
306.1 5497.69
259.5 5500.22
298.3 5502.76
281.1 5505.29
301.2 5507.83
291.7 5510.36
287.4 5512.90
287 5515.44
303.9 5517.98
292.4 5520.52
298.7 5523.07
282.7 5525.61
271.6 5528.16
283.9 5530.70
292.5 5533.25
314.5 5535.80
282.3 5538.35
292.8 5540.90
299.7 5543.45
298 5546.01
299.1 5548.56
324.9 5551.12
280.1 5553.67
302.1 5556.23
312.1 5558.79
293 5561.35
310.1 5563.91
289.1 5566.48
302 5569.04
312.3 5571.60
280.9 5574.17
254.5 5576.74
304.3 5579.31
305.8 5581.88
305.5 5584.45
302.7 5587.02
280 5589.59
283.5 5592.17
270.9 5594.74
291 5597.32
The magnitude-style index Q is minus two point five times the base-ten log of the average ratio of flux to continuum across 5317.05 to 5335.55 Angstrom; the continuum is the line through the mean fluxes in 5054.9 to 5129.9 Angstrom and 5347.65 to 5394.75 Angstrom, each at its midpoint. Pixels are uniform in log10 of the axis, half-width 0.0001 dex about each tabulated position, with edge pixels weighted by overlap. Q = 0.018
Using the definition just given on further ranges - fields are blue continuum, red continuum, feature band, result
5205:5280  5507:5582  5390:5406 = 0.023 mag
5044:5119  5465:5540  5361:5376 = 0.044 mag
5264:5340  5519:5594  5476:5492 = -0.020 mag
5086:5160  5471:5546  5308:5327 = -0.025 mag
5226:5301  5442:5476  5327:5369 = 0.002 mag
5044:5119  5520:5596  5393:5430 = 0.038 mag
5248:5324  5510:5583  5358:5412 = 0.024 mag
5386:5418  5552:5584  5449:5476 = -0.040 mag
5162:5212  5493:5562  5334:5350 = -0.058 mag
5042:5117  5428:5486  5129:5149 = 0.032 mag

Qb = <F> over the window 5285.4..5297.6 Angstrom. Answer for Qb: 284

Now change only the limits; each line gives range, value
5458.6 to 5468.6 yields 299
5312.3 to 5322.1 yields 303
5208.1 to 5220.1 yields 275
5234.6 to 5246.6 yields 299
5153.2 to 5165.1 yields 284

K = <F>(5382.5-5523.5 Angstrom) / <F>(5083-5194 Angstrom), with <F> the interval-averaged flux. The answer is 1.07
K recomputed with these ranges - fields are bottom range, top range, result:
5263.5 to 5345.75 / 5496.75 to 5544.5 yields 1.03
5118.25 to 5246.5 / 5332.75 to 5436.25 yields 1.04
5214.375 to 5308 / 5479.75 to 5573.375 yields 1.03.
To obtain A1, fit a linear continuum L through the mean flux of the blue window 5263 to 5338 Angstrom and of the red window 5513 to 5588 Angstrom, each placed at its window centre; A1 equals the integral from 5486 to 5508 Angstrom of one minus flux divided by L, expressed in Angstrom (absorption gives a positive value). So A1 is 0.1 Angstrom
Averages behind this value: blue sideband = 283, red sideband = 296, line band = 291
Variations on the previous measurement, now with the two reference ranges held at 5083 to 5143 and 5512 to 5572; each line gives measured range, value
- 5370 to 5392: 0.29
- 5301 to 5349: -0.52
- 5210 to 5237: -0.29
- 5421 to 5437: -0.14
